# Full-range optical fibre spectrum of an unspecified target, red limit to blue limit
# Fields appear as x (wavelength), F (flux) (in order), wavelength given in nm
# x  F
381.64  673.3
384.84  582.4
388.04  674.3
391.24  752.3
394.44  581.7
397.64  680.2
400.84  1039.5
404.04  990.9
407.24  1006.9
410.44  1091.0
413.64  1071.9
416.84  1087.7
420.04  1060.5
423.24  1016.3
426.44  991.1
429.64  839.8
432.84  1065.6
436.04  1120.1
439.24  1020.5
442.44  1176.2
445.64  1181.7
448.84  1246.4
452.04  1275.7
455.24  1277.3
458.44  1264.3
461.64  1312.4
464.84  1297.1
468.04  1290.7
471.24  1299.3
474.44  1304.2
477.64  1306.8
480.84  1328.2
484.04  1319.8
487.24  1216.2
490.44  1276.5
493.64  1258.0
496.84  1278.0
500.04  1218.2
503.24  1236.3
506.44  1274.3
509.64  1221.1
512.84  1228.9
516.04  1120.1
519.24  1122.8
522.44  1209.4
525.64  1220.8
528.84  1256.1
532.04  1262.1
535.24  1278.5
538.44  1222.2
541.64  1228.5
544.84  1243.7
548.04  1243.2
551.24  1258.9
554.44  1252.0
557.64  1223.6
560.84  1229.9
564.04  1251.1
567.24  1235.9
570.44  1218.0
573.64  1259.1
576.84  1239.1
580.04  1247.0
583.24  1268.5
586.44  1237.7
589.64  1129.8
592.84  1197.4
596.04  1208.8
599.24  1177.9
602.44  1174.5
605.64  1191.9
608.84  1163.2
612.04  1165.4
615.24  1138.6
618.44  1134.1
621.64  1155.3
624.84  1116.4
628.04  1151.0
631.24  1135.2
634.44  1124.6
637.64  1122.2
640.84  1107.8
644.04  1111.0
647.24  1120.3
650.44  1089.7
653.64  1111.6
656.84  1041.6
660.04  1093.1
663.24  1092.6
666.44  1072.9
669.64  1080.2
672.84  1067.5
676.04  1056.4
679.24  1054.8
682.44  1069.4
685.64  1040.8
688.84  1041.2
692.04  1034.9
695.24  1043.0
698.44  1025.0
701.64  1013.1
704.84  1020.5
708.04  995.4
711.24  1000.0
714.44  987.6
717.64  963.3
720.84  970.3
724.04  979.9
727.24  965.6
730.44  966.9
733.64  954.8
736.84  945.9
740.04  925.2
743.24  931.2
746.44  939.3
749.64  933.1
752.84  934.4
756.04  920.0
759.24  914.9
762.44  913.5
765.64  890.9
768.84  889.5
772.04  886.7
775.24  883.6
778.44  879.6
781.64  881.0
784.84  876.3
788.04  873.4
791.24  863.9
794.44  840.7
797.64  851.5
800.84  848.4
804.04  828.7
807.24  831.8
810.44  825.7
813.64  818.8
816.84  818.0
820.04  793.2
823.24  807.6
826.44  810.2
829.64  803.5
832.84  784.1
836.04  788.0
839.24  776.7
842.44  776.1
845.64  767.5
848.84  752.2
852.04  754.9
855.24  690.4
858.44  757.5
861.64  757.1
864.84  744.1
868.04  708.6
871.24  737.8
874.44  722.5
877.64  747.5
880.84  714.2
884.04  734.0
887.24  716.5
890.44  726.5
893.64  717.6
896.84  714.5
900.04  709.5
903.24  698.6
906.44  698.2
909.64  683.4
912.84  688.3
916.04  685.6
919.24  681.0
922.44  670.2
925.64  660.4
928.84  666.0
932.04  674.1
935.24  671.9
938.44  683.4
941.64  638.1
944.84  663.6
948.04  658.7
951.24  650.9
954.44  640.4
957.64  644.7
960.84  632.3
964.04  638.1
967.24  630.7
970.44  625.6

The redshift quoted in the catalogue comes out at 0.00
